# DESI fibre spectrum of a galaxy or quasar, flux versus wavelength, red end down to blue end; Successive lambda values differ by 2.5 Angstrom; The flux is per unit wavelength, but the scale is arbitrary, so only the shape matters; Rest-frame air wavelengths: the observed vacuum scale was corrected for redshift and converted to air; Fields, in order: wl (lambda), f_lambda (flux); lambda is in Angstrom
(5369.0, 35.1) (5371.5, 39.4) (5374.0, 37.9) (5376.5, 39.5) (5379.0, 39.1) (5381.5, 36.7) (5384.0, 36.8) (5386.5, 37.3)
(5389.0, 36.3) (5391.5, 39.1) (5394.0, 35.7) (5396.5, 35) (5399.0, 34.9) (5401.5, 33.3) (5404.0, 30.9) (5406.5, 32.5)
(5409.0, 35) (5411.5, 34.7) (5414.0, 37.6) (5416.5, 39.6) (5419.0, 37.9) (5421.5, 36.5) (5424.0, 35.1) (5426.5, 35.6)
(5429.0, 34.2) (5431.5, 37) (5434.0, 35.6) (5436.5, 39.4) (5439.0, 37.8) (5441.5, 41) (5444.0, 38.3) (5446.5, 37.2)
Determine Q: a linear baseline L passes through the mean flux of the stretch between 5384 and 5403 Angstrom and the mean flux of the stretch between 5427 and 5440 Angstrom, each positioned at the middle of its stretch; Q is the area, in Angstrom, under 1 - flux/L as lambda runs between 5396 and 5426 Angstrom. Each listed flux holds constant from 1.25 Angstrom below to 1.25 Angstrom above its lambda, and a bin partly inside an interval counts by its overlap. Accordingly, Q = 0.8 Angstrom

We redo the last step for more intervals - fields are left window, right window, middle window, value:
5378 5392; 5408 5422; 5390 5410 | 1.4 Angstrom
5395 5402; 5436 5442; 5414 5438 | 0.6 Angstrom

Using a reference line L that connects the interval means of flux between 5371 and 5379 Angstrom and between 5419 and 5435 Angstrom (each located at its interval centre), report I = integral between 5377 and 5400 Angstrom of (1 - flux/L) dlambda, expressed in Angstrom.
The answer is 0.8 Angstrom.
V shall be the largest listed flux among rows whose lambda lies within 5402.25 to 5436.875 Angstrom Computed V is 39.6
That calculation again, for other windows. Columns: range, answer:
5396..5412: 35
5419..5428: 37.9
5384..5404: 39.1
